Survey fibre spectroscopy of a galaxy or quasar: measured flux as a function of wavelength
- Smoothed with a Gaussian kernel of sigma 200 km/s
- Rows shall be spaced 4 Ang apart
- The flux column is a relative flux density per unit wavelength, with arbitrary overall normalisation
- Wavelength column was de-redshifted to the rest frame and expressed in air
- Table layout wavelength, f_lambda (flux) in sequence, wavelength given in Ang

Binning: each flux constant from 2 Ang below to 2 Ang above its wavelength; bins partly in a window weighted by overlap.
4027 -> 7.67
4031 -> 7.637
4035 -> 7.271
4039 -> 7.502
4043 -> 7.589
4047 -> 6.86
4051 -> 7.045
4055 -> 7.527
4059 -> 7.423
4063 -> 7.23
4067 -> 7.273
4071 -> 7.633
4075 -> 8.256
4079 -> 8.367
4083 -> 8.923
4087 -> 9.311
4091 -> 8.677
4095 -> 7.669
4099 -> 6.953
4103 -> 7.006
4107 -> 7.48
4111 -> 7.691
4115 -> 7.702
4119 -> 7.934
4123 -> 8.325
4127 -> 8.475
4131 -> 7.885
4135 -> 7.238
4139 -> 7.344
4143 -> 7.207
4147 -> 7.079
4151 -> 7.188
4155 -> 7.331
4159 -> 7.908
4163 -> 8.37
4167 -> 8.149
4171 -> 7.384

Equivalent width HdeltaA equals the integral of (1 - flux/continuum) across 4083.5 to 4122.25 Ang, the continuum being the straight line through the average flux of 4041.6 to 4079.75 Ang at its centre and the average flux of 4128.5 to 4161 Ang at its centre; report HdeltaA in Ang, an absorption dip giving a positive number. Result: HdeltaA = -2.2 Ang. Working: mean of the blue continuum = 7.49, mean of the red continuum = 7.41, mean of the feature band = 7.88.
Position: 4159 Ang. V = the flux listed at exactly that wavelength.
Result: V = 7.908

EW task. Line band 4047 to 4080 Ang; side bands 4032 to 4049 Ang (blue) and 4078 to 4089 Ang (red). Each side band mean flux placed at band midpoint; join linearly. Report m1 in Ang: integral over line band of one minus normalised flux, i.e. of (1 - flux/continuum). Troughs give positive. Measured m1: 2.62 Ang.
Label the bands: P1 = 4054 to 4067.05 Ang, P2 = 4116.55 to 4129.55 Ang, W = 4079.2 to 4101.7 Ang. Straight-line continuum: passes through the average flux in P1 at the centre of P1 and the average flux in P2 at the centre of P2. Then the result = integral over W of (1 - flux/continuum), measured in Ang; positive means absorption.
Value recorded -1.5 Ang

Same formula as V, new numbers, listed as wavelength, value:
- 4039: 7.502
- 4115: 7.702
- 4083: 8.923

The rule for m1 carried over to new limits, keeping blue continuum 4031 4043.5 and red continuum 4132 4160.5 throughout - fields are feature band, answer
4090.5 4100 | -0.4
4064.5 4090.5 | -3.1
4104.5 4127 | -1.5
